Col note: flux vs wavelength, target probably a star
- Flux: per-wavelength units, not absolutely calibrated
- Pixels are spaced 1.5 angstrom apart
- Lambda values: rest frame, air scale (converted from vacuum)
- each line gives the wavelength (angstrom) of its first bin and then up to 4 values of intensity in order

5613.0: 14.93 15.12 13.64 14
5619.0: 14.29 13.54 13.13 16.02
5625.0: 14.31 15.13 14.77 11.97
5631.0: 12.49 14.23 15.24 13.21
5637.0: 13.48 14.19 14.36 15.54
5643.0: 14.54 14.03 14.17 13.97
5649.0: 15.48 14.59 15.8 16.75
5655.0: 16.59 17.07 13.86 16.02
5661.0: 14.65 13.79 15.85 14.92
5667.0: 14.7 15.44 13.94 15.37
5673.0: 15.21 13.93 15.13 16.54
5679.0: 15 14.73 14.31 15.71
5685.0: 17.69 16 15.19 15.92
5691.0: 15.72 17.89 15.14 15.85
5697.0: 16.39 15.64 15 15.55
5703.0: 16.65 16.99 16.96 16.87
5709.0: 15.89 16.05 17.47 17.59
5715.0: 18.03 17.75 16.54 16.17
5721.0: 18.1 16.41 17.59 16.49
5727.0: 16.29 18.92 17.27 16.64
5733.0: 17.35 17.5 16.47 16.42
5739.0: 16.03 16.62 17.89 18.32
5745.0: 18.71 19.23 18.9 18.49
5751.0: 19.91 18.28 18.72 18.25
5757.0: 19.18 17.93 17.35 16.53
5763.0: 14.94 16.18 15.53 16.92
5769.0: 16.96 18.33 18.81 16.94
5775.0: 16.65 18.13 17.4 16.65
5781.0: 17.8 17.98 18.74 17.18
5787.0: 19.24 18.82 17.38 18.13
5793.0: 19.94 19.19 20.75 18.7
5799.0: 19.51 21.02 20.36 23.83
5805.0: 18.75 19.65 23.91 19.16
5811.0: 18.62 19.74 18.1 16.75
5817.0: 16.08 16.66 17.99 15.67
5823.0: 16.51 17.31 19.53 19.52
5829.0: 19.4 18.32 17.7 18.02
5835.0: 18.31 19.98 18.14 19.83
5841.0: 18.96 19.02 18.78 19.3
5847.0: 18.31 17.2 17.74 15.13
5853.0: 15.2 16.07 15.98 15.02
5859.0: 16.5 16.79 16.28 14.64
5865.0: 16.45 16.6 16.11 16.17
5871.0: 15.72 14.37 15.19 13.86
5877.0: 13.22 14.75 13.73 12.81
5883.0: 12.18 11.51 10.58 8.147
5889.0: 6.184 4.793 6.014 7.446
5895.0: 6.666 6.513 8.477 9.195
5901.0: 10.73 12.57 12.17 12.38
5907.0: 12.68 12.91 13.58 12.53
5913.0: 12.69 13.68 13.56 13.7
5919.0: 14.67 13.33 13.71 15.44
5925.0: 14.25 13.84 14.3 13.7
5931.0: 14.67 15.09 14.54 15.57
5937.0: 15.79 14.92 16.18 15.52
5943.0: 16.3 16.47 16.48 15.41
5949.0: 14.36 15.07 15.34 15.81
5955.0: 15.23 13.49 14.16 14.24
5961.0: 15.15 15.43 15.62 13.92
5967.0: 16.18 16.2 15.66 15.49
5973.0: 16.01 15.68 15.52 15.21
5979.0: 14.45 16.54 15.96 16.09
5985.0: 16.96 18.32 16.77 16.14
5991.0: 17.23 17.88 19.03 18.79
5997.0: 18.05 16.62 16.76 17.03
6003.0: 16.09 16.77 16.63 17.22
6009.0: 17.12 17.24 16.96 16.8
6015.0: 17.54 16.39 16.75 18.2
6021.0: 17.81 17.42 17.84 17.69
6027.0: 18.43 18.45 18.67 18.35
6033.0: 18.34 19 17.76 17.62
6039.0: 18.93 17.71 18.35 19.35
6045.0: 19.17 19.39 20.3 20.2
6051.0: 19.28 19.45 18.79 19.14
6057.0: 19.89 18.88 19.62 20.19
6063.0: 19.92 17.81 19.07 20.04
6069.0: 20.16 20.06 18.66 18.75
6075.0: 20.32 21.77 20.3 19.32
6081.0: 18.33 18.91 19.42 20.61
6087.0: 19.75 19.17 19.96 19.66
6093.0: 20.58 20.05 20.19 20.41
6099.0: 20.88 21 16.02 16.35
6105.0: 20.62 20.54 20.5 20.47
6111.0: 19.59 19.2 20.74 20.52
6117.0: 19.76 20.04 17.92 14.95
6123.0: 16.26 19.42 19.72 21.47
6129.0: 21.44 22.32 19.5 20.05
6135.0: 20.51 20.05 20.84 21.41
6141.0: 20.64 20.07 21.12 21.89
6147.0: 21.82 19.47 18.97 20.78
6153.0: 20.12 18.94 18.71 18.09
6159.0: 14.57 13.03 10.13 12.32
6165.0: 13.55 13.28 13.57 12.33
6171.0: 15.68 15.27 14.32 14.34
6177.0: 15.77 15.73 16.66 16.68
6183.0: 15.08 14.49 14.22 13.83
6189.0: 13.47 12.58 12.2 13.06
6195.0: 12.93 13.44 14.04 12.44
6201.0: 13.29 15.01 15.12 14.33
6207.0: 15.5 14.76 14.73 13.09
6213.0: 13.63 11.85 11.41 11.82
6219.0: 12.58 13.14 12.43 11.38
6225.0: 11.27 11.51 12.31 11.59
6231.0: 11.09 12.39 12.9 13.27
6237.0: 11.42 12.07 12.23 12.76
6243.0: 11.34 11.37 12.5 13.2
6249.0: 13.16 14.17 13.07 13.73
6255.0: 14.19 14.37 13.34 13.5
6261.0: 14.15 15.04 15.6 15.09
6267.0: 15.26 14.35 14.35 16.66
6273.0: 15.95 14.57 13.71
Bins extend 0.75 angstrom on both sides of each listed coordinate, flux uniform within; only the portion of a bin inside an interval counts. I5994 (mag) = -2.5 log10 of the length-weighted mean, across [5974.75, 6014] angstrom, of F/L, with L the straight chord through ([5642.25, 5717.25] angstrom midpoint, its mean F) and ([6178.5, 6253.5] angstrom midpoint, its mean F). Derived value -0.19 mag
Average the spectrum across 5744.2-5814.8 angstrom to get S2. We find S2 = 18.5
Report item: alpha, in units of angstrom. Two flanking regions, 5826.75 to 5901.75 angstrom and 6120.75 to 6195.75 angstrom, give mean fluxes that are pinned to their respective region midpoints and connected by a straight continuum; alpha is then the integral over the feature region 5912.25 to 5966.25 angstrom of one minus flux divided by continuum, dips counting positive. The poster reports 1.4 angstrom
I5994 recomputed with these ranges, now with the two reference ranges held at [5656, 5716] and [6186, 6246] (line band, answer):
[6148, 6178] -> -0.19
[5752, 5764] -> -0.15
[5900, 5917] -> 0.15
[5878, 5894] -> 0.44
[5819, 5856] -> -0.20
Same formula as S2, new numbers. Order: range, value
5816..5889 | 16.2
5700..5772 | 17.3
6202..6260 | 12.9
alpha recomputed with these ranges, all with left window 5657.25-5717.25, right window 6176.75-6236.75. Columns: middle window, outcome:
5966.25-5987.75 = -2.4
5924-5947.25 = -0.9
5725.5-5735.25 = -1.1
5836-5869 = -4.7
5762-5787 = -3.0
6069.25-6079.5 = -4.3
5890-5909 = 6.9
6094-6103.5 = -3.8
